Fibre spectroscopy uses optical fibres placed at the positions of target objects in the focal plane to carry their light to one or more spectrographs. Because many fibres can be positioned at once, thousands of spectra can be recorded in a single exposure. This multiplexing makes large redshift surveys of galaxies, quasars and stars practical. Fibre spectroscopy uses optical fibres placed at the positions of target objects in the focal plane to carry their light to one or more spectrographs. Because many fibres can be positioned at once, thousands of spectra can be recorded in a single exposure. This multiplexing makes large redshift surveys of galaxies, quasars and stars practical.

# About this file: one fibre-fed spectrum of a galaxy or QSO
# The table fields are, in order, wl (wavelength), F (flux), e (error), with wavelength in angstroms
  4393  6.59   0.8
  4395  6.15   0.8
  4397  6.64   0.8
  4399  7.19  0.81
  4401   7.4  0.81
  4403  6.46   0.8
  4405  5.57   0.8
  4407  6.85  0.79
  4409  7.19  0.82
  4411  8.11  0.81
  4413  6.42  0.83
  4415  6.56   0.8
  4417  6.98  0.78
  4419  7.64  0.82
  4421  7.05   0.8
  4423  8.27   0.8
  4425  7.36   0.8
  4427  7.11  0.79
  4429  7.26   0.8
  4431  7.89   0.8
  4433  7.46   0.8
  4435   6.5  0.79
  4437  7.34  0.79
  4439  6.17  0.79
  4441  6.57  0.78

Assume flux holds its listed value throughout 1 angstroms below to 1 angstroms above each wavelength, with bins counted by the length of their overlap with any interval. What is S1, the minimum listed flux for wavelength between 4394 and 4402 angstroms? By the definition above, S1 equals 6.15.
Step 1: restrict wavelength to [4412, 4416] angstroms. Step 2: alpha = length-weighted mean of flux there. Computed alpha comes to 6.49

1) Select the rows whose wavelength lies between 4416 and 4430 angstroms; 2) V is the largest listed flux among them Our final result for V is 8.27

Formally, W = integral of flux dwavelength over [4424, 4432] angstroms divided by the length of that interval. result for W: 7.4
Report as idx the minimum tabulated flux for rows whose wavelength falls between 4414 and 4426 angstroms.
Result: 6.56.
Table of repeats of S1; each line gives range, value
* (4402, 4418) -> 5.57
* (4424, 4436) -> 6.5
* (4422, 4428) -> 7.11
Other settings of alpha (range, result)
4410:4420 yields 7.14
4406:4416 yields 7.03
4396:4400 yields 6.92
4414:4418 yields 6.77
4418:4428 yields 7.49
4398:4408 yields 6.69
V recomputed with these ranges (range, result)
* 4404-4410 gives 7.19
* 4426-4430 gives 7.26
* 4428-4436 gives 7.89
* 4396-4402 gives 7.4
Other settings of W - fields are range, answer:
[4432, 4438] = 7.1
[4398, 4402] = 7.29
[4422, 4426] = 7.81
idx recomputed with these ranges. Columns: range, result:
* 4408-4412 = 7.19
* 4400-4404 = 6.46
